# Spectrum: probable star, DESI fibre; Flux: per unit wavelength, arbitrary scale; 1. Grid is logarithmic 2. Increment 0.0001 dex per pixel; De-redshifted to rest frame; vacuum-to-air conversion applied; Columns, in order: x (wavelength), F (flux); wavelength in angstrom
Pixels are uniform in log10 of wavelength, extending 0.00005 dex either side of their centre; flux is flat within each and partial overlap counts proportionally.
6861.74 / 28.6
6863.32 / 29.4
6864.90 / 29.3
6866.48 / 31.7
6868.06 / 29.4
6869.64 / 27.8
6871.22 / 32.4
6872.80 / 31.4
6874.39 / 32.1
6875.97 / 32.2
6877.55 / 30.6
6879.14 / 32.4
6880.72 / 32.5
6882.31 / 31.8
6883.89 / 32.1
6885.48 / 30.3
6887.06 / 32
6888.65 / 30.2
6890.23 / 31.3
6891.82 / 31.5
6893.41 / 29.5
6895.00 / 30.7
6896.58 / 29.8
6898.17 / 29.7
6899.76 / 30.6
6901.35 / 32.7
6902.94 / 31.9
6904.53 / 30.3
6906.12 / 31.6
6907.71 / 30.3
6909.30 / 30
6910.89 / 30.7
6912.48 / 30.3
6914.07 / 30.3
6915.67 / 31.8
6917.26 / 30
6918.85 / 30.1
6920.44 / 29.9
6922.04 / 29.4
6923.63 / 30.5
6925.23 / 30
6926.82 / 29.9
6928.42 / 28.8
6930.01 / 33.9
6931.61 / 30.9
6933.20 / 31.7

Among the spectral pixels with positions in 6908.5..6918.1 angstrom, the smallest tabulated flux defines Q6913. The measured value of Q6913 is 30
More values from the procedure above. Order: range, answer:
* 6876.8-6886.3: 30.3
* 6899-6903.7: 30.6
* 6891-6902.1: 29.5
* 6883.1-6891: 30.2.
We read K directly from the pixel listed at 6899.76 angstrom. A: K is 30.6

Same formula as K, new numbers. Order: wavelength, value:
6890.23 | 31.3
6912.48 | 30.3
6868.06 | 29.4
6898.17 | 29.7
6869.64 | 27.8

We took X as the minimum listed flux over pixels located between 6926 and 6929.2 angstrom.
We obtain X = 28.8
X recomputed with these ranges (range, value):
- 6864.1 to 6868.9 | 29.3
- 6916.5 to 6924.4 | 29.4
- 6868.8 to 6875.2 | 27.8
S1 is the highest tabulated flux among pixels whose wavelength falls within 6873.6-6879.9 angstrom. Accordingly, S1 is 32.4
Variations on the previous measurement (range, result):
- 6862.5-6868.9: 31.7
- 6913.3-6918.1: 31.8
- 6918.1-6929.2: 30.5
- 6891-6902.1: 32.7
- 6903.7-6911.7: 31.6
